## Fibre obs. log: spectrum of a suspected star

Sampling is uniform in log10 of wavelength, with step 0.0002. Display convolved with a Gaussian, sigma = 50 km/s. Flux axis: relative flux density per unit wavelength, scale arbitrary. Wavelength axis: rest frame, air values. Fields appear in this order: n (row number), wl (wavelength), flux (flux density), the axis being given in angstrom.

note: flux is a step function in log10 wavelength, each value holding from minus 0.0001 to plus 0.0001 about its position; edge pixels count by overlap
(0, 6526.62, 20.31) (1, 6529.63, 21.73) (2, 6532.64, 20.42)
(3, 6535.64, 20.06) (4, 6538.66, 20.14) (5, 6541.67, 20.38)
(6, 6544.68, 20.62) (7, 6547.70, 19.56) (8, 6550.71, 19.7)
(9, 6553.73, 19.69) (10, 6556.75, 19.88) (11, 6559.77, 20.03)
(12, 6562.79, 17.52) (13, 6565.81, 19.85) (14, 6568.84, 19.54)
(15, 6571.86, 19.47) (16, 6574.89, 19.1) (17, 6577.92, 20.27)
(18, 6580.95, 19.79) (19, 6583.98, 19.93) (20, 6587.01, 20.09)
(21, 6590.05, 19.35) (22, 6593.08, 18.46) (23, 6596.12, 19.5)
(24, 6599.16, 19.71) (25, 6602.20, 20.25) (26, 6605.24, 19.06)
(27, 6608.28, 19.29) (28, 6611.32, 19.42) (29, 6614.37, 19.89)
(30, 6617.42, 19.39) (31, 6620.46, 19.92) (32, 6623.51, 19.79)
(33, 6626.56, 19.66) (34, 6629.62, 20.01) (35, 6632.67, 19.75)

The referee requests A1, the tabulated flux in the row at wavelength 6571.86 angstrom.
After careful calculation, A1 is 19.47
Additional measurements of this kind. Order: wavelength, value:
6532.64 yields 20.42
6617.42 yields 19.39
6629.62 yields 20.01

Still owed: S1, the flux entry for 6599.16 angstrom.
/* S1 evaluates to 19.71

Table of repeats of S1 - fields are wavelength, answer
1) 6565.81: 19.85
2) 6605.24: 19.06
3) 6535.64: 20.06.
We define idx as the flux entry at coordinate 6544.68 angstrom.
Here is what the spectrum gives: 20.62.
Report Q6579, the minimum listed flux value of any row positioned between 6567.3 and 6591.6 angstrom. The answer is 19.1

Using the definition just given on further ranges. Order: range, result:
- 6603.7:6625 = 19.06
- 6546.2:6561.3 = 19.56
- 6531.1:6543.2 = 20.06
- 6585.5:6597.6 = 18.46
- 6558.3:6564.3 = 17.52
